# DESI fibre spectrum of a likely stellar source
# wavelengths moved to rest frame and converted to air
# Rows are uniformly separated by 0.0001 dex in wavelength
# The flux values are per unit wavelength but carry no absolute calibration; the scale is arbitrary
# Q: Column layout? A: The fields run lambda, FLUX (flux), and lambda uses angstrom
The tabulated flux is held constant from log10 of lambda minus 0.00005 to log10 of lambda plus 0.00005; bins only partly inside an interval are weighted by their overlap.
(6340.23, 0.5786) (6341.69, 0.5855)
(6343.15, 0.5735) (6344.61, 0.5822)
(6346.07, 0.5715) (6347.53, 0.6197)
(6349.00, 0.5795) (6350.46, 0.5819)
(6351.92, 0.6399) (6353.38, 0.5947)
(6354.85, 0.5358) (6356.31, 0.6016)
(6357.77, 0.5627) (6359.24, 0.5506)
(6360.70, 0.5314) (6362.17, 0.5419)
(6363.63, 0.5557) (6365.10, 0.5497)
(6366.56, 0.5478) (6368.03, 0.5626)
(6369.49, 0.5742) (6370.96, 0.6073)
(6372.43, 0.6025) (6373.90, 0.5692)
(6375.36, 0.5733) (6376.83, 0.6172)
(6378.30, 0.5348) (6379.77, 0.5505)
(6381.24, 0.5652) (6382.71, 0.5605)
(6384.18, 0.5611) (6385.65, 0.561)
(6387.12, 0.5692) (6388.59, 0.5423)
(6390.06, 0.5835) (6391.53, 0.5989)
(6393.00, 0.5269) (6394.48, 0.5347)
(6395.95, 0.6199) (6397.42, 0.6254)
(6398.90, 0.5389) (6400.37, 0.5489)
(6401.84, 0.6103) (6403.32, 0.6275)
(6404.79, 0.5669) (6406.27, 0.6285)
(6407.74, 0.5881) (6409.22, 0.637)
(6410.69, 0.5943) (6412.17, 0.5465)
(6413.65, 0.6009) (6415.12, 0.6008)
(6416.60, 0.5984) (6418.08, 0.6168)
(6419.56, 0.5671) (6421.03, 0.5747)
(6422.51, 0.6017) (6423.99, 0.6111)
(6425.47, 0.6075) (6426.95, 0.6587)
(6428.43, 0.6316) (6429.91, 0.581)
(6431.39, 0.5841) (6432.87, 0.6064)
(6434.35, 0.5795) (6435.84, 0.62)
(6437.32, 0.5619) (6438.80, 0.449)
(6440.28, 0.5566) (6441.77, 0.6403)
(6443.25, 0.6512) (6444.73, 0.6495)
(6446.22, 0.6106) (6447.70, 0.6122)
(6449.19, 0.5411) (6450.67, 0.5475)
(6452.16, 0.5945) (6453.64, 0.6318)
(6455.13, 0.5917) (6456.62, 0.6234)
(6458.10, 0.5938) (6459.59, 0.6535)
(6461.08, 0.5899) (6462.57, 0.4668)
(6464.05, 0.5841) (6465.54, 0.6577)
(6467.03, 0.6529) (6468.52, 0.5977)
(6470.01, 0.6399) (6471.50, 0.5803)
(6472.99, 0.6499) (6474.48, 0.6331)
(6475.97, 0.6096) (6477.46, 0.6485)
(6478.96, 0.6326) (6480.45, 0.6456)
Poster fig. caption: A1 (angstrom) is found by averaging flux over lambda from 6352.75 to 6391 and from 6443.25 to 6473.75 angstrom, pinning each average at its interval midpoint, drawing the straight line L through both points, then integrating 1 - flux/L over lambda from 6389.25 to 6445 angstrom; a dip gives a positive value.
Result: -0.6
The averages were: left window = 0.566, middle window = 0.592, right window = 0.605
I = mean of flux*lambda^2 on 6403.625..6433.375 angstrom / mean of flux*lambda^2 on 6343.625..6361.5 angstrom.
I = 1.06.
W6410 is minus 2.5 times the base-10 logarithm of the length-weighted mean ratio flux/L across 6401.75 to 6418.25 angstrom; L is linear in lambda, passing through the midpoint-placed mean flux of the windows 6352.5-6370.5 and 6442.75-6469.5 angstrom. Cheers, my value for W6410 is -0.03 mag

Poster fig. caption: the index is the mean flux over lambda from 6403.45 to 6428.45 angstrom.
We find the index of 0.602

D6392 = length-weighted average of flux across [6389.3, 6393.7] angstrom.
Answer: 0.571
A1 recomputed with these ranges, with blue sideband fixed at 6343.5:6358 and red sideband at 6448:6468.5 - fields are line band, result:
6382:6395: 0.7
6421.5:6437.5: -0.3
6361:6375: 0.5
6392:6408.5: 0.2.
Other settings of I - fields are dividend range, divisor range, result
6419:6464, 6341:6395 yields 1.06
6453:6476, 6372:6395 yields 1.11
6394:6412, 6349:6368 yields 1.06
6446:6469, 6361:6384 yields 1.08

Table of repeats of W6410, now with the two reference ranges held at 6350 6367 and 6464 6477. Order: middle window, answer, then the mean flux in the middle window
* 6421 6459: 0.02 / 0.597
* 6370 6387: 0.01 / 0.573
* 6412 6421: 0.01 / 0.59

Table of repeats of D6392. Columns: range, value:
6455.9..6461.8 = 0.615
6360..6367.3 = 0.545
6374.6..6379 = 0.576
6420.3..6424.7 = 0.595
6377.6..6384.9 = 0.554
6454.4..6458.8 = 0.604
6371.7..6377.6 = 0.59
